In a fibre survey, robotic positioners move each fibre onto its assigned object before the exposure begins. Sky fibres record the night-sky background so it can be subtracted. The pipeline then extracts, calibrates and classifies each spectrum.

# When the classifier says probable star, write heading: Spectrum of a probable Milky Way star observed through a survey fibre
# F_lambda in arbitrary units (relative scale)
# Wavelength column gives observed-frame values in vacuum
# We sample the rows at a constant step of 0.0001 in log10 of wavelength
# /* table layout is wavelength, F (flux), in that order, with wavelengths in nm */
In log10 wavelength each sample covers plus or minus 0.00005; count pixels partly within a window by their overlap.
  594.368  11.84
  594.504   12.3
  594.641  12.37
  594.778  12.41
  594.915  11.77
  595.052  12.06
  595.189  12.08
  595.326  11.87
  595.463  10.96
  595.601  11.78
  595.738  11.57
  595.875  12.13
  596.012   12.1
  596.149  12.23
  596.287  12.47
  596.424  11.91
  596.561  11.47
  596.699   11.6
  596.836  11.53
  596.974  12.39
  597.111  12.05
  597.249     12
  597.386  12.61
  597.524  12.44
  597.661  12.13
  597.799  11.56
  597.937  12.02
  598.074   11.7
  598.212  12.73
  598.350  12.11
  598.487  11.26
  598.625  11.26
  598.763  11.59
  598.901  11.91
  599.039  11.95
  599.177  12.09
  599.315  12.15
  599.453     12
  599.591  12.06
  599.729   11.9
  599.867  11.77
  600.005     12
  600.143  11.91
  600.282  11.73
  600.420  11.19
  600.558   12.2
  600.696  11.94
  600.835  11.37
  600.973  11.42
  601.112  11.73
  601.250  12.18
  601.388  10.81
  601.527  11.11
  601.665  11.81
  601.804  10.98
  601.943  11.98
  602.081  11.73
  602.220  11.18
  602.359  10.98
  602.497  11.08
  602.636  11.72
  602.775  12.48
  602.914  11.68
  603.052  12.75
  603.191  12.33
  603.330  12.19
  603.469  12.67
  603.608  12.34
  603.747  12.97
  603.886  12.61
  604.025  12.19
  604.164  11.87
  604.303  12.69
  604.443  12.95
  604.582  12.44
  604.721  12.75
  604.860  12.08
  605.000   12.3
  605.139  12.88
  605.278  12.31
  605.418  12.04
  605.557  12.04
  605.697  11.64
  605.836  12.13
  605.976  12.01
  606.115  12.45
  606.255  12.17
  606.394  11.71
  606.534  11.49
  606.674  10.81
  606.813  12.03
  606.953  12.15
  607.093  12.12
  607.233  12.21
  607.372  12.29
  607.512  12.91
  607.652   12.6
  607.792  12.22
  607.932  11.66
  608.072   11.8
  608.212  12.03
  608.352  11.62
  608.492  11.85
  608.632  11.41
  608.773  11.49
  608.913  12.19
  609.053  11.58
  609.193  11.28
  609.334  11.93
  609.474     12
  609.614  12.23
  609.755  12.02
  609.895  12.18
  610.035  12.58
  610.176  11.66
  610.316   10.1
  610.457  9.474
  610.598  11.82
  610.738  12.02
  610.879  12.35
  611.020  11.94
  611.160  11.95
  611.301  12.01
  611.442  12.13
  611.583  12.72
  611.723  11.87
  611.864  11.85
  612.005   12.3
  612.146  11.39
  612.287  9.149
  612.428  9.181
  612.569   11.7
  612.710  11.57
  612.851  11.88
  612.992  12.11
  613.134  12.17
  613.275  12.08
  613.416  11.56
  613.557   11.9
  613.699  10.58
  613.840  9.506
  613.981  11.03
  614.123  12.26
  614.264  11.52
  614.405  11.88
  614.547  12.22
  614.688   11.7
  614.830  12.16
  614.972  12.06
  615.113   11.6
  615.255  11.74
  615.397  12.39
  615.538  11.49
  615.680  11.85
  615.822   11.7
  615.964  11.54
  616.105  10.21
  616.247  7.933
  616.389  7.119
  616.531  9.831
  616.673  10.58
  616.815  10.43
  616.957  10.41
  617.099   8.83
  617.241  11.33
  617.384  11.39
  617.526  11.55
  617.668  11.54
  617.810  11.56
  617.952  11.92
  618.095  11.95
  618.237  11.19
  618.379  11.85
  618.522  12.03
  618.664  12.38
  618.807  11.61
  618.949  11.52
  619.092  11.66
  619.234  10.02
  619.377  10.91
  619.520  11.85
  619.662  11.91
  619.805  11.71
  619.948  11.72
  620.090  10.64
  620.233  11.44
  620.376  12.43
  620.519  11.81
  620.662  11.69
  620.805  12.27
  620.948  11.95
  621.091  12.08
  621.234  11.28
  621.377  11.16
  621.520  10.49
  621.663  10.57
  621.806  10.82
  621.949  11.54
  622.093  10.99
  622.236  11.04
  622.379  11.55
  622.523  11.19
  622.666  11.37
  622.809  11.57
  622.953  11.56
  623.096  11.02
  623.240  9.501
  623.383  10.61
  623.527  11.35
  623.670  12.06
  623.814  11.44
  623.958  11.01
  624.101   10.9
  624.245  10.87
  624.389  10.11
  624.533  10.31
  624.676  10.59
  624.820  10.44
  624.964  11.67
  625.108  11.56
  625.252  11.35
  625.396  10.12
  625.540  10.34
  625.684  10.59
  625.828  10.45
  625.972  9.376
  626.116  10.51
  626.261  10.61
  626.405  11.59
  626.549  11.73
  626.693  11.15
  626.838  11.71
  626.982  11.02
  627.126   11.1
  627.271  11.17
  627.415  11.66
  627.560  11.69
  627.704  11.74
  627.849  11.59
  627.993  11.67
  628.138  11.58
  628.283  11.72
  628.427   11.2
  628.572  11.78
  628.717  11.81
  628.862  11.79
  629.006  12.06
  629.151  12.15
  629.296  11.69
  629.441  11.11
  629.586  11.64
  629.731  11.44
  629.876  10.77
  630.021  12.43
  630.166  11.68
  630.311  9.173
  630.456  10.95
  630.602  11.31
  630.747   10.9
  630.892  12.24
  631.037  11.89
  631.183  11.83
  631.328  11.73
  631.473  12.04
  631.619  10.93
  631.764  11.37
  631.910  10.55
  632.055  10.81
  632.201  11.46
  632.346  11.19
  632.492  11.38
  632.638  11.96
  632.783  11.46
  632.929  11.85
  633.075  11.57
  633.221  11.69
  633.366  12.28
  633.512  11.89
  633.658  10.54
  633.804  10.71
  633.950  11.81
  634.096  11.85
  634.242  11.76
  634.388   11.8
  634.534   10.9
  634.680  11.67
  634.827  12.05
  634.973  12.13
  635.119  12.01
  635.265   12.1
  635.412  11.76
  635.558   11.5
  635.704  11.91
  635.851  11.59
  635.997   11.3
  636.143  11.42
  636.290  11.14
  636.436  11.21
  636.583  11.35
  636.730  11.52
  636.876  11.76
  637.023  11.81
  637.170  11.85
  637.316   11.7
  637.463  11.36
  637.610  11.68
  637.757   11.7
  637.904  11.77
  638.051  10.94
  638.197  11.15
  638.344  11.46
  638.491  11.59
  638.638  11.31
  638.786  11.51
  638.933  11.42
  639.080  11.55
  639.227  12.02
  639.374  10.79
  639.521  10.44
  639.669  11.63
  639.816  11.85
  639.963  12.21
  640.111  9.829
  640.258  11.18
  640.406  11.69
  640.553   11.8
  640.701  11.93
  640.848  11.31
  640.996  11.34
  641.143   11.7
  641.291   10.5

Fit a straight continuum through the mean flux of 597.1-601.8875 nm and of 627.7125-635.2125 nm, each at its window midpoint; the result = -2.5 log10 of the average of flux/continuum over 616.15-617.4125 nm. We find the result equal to 0.20 mag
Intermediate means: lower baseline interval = 11.8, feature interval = 9.71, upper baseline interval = 11.5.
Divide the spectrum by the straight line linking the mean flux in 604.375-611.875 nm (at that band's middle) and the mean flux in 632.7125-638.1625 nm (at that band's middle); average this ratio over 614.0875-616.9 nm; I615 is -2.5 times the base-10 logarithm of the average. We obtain 0.07 mag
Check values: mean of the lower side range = 12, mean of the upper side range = 11.6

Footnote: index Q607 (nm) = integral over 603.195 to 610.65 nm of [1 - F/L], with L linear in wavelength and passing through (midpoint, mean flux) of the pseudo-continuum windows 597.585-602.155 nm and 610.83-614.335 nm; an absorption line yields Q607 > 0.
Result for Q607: -0.24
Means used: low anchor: 11.8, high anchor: 11.5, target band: 12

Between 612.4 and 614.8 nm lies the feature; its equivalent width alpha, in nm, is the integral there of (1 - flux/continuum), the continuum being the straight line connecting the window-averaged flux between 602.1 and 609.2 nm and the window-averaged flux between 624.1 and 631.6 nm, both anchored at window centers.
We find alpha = 0.05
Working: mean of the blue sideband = 12.1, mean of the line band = 11.5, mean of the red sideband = 11.2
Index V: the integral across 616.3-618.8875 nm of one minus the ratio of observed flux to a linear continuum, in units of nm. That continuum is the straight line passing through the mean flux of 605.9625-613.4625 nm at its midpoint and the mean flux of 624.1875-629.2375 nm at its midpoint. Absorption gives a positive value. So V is 0.121 nm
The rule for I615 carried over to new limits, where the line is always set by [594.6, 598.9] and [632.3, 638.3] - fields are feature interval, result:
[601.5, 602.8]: 0.04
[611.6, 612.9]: 0.05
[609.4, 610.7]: 0.02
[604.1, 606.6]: -0.03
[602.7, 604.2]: -0.05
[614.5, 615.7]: -0.01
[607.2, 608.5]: -0.03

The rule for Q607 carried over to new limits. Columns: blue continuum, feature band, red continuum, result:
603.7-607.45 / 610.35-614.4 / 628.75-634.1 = 0.17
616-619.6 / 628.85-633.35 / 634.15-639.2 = -0.03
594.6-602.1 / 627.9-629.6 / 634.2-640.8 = -0.01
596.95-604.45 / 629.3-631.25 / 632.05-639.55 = 0.04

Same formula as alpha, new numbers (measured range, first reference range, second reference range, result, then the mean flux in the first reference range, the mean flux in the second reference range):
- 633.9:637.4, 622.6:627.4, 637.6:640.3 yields -0.12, 10.9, 11.4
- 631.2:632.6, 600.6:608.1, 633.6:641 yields 0.03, 12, 11.5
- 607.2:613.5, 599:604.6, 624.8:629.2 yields -0.03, 11.9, 11.3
